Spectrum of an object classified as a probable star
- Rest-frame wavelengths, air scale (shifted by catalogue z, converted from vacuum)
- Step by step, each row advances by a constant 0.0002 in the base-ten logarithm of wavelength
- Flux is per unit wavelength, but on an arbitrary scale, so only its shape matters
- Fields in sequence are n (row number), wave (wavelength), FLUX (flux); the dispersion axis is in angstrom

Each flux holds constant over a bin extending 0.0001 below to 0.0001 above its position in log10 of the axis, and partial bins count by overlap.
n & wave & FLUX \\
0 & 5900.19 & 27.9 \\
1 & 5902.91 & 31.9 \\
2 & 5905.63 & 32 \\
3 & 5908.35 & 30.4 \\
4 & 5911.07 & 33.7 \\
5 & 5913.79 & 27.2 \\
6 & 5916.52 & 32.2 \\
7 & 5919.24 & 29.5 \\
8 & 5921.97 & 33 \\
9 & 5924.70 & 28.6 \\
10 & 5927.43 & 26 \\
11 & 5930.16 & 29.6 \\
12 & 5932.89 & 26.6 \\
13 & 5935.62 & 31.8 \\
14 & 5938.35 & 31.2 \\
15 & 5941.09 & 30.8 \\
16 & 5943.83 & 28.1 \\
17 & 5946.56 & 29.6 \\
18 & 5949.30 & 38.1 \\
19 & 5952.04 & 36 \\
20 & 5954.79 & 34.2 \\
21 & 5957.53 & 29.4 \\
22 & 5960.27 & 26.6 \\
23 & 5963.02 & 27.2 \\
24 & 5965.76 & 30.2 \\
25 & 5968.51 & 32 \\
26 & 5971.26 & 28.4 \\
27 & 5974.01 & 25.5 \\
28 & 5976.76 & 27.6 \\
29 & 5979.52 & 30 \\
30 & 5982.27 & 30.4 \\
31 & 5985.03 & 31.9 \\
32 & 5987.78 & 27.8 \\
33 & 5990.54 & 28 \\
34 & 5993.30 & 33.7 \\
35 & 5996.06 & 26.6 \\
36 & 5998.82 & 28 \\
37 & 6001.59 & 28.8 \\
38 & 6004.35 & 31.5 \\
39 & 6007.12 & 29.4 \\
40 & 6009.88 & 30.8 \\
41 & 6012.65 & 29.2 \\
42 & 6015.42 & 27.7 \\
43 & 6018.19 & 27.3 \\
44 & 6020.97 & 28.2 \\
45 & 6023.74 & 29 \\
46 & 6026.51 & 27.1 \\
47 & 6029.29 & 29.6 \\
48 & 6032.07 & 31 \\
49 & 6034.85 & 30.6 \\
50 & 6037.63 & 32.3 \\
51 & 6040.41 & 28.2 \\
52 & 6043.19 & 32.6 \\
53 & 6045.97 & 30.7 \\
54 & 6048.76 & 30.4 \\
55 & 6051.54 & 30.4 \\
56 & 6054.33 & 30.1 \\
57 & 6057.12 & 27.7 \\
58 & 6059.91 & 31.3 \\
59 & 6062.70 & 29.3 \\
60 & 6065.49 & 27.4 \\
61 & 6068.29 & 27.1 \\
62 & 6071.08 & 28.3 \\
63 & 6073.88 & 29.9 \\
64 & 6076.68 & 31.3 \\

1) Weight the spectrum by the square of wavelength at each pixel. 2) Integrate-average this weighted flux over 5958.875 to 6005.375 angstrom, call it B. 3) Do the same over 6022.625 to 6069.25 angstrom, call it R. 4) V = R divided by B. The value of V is 1.04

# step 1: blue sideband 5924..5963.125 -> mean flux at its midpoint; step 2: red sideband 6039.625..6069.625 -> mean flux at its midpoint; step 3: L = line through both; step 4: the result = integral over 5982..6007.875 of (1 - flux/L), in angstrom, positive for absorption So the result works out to 0.4 angstrom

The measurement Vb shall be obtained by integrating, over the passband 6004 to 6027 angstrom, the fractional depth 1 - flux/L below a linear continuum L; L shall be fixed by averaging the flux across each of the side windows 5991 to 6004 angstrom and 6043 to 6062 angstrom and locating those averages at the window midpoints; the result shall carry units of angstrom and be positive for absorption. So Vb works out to 0.6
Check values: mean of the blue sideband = 29.4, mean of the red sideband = 30.3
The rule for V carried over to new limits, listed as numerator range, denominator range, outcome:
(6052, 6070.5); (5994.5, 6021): 1.02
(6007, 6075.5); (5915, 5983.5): 1.01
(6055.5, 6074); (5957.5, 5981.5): 1.04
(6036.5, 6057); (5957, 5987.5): 1.08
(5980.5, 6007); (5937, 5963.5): 0.96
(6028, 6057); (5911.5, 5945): 1.07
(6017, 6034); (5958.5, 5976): 1.04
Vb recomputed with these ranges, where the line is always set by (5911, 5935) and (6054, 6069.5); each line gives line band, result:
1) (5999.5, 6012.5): -0.4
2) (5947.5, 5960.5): -1.8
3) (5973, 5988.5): 0.1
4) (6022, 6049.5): -1.2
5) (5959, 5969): 0.2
